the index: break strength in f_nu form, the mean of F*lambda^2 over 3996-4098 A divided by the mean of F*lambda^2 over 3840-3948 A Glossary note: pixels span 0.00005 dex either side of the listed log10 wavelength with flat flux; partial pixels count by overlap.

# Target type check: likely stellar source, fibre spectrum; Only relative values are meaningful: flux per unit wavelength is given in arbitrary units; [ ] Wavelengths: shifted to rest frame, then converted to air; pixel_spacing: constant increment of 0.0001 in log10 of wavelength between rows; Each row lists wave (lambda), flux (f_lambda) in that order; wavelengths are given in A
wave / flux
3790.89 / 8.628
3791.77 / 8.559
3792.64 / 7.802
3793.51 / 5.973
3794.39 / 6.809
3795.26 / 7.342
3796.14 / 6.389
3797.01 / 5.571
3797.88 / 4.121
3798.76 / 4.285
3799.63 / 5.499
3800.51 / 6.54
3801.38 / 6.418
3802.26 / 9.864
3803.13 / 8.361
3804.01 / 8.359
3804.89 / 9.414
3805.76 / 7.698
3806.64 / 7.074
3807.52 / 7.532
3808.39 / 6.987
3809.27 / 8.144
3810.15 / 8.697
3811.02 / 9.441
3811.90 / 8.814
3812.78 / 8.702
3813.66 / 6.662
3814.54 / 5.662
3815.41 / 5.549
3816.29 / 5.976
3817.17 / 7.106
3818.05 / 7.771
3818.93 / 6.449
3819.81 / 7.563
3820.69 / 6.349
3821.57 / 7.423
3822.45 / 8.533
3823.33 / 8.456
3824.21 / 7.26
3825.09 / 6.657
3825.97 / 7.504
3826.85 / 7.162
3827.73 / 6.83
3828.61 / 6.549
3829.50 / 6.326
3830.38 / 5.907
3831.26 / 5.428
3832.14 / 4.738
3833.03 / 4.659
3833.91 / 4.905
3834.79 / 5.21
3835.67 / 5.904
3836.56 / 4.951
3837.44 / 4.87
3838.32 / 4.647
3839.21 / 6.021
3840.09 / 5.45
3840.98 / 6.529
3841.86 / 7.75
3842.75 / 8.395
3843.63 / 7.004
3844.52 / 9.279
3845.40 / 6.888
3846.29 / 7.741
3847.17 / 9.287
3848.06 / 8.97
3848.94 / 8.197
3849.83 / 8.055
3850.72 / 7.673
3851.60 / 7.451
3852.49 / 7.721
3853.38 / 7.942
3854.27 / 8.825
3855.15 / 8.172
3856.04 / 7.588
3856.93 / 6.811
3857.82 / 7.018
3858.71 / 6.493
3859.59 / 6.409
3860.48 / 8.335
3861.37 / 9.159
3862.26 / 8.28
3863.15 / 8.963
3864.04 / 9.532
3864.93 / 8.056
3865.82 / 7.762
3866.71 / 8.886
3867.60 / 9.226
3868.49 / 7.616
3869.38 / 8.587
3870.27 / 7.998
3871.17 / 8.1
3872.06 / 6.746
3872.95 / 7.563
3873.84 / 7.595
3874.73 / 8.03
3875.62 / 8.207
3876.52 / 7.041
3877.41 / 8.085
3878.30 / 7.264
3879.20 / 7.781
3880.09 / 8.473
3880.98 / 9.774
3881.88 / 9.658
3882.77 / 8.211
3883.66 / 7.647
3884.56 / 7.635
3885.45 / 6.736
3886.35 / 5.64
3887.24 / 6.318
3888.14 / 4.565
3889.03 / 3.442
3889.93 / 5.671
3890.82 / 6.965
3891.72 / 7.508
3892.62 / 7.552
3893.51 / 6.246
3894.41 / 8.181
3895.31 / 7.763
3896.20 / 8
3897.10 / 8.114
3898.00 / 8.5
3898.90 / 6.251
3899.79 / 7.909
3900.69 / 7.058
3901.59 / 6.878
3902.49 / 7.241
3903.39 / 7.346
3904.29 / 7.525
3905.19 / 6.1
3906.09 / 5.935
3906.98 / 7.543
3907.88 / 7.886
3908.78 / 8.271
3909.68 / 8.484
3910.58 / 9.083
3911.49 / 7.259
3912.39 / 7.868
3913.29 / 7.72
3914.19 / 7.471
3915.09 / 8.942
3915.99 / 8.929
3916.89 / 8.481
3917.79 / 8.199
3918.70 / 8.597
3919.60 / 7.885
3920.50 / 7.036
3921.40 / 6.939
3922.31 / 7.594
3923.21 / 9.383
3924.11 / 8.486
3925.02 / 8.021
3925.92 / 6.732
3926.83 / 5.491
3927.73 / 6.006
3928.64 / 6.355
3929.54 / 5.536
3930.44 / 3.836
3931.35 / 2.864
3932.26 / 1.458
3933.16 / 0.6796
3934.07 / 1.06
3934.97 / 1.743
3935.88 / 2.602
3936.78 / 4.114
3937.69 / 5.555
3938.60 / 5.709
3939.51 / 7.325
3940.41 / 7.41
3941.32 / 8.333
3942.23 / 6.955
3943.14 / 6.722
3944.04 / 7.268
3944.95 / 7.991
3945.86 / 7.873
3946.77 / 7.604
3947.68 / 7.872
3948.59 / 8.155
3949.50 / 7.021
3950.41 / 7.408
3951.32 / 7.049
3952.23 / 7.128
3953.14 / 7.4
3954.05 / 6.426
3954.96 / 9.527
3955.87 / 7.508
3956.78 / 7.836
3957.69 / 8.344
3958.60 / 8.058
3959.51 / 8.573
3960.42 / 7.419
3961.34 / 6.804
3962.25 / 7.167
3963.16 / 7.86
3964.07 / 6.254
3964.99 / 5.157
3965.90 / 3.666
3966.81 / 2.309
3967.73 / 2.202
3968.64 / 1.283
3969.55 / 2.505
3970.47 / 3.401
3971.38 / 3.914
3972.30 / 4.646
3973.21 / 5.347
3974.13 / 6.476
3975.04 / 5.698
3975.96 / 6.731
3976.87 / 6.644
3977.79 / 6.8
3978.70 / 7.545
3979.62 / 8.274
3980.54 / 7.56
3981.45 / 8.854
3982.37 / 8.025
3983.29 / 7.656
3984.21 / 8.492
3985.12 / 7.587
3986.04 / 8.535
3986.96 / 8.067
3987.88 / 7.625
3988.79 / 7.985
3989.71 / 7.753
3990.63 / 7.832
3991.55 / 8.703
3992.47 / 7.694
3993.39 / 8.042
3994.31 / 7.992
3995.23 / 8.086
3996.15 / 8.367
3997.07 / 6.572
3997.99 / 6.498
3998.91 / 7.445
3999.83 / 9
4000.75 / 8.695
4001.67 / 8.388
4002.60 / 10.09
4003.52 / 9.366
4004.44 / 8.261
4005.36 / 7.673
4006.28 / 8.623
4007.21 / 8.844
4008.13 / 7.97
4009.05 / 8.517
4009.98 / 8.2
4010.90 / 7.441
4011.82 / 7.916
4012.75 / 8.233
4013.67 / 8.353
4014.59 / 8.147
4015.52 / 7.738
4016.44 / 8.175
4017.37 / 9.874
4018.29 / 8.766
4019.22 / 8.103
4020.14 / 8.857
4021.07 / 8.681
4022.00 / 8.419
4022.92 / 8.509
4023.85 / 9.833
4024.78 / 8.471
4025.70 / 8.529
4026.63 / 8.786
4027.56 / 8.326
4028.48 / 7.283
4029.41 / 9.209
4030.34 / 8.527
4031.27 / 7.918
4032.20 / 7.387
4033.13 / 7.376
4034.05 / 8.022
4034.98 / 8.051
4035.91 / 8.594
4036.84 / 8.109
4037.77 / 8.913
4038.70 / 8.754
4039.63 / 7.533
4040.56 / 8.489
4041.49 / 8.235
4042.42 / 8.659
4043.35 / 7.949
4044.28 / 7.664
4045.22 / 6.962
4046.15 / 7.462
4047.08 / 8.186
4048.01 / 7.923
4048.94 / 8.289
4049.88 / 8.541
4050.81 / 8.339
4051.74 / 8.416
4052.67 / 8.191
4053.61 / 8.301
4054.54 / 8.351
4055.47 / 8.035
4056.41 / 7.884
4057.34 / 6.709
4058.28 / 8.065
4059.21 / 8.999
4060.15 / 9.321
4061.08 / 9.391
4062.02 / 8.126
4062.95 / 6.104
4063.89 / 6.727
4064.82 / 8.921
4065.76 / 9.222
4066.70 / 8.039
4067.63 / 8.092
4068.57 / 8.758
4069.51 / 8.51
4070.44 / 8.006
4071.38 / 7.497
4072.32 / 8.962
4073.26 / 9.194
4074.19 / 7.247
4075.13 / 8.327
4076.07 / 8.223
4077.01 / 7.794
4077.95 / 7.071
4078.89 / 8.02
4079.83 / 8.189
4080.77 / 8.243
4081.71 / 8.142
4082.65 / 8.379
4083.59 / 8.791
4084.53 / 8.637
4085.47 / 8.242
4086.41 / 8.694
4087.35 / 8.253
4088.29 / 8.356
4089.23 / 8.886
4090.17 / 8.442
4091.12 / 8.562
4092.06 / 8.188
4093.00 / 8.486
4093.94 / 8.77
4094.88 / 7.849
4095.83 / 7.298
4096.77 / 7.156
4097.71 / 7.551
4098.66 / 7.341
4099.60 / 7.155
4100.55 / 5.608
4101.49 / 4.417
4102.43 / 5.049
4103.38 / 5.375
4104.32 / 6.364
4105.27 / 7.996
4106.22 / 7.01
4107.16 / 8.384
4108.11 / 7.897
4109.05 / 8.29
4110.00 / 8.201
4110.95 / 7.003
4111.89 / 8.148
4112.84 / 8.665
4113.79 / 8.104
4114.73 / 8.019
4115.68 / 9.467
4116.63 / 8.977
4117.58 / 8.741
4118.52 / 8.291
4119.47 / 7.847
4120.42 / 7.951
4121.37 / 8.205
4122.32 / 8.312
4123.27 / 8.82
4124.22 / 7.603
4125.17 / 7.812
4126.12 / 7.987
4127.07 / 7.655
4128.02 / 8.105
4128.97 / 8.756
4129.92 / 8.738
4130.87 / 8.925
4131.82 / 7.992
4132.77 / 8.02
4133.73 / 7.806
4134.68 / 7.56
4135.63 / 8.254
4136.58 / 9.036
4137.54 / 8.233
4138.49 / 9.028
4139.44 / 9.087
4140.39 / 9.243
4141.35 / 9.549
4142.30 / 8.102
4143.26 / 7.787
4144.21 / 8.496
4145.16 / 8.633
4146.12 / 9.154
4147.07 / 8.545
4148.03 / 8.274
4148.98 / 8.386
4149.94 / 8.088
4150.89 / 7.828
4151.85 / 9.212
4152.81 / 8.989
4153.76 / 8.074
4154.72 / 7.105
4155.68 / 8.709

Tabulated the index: 1.23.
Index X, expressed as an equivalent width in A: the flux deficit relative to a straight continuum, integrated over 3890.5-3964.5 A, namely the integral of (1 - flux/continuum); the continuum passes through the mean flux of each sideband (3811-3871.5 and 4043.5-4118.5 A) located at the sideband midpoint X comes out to 5.3 A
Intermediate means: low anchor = 7.26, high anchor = 7.97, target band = 6.98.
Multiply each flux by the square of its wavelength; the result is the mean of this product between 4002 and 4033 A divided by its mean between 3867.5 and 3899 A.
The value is 1.21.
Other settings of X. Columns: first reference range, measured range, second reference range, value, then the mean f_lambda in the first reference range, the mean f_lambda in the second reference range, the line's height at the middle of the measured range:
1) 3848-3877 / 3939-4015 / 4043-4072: 7.34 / 7.96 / 8.1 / 8.04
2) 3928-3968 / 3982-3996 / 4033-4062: -2.16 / 6.07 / 8.19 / 6.94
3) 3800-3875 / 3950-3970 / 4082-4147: 3.68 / 7.38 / 8.06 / 7.68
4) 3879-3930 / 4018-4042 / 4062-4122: -1.92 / 7.42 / 7.91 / 7.75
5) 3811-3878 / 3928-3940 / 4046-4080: 6.03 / 7.3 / 8.15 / 7.65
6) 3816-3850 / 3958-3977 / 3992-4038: 6.15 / 6.78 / 8.29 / 7.9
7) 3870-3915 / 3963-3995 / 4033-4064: 5.64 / 7.43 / 8.1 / 7.8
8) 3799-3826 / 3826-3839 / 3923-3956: 2.90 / 7.48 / 6.14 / 7.27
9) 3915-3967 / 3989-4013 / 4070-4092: -2.84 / 6.57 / 8.26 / 7.3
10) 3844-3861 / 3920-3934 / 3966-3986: 2.13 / 7.84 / 5.83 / 6.63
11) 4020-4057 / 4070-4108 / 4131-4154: 2.74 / 8.24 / 8.49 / 8.36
